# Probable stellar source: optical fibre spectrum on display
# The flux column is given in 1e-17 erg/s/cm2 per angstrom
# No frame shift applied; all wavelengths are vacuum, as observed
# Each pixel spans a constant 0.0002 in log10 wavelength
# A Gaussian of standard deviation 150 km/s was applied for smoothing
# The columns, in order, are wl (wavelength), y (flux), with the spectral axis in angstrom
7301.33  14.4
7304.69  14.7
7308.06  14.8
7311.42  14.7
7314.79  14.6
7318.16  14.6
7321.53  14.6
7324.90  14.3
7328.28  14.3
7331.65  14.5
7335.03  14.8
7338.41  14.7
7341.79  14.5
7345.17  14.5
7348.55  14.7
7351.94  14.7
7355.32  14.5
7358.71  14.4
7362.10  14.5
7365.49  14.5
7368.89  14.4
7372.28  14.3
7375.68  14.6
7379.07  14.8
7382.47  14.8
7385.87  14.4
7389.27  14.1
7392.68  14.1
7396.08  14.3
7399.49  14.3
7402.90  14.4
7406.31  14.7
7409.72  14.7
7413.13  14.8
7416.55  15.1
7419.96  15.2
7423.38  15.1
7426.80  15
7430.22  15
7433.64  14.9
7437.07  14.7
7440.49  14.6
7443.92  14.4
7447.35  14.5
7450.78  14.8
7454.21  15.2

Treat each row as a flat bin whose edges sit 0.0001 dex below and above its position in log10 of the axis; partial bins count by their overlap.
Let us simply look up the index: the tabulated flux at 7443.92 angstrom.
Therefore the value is 14.4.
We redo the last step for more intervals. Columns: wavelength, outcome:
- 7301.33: 14.4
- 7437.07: 14.7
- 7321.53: 14.6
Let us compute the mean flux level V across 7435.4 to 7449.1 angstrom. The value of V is 14.6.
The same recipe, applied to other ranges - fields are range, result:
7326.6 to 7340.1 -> 14.6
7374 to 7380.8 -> 14.7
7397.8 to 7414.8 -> 14.6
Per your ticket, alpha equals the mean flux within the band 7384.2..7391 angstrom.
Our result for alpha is 14.2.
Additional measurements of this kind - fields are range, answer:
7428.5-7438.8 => 14.9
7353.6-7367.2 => 14.5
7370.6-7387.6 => 14.6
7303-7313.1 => 14.7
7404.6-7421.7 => 14.9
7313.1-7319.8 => 14.6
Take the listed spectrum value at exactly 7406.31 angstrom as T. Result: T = 14.7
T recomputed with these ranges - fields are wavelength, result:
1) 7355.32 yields 14.5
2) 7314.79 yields 14.6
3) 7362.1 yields 14.5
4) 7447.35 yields 14.5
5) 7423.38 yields 15.1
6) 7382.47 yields 14.8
